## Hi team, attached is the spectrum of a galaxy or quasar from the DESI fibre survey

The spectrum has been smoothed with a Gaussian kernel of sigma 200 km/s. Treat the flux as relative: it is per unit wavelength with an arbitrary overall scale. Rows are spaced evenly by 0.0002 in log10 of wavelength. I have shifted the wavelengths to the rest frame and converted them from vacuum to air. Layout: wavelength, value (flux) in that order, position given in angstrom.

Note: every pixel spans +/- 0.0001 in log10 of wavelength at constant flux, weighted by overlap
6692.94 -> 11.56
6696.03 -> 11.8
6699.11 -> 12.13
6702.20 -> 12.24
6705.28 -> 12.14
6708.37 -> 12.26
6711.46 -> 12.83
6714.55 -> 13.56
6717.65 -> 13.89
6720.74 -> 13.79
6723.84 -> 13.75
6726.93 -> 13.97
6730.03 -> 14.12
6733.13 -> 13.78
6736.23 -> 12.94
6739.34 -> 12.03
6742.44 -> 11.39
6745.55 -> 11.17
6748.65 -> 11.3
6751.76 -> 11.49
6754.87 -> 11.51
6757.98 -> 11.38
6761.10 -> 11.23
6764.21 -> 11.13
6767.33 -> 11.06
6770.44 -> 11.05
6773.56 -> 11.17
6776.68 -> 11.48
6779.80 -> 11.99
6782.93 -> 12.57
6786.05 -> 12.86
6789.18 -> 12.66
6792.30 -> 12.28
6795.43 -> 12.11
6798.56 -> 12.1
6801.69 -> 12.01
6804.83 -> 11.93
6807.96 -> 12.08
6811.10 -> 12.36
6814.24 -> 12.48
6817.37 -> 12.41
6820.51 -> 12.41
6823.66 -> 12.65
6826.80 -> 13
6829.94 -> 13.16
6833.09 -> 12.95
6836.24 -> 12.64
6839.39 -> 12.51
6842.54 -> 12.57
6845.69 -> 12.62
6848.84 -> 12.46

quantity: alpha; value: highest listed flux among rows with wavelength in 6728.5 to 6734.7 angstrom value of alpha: 14.12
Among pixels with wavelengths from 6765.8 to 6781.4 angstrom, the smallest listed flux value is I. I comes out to 11.05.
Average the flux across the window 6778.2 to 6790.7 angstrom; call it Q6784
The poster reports 12.5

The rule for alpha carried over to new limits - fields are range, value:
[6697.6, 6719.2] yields 13.89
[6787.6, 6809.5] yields 12.66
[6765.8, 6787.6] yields 12.86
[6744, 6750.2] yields 11.3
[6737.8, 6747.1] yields 12.03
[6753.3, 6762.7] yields 11.51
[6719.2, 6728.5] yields 13.97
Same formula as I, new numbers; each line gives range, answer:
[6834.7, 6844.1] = 12.51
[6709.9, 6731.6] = 12.83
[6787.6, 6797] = 12.11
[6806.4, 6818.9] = 12.08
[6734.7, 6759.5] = 11.17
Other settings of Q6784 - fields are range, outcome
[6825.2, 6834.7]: 13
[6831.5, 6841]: 12.7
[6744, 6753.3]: 11.3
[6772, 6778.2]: 11.3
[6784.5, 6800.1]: 12.4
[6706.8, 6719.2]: 13.1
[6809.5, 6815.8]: 12.4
